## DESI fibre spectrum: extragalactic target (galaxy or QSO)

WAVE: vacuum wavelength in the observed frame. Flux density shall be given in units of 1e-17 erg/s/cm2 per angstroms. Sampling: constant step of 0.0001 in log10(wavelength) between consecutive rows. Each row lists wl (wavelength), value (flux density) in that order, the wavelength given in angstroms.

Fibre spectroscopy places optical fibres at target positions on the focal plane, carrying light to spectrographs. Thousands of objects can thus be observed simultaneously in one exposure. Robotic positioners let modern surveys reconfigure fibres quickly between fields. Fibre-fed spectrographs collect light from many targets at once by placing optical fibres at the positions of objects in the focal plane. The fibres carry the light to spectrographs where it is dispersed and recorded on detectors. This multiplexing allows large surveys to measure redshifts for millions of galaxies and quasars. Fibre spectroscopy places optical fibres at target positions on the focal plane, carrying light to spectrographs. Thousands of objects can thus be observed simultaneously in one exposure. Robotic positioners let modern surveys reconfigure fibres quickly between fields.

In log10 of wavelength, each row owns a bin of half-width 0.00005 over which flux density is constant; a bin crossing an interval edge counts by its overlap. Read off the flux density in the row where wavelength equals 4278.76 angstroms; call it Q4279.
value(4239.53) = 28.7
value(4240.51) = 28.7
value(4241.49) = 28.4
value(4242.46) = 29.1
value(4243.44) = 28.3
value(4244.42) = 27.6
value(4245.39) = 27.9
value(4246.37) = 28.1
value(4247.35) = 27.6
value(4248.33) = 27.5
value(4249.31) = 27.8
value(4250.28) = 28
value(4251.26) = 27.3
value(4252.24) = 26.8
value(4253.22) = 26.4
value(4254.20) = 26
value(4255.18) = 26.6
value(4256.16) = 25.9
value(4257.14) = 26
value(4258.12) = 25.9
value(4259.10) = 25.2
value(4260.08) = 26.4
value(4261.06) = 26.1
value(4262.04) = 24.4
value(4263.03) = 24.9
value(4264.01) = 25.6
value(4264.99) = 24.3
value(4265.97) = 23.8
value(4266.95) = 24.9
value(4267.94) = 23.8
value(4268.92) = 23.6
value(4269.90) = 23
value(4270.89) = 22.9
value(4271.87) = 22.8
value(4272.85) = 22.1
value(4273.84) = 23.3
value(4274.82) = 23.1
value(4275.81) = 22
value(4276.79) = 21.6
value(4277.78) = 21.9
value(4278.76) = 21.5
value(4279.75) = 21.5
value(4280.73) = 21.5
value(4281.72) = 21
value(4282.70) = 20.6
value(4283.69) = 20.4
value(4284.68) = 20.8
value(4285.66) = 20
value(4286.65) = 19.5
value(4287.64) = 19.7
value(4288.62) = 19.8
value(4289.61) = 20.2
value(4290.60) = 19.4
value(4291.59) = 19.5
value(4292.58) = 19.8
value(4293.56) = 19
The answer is 21.5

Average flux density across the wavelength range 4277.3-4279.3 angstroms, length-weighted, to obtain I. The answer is 21.7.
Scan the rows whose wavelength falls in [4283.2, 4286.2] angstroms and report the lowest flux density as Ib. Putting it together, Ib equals 20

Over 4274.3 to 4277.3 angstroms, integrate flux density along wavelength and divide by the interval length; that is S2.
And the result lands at 22.2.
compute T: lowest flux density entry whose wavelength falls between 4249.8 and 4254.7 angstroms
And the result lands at 26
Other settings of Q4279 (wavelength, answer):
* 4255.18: 26.6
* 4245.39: 27.9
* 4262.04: 24.4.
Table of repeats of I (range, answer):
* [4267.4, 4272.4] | 23.2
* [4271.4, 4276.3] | 22.7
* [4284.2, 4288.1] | 20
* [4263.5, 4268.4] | 24.5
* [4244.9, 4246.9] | 28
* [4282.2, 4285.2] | 20.6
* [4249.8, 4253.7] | 27.1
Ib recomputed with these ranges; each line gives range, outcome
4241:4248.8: 27.5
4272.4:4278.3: 21.6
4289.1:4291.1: 19.4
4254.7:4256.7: 25.9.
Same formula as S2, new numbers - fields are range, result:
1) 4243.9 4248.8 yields 27.7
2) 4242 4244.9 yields 28.3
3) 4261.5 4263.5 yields 24.6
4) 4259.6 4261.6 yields 26.2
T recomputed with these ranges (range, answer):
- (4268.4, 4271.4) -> 22.9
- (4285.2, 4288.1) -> 19.5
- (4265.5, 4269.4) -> 23.6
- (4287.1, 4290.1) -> 19.7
